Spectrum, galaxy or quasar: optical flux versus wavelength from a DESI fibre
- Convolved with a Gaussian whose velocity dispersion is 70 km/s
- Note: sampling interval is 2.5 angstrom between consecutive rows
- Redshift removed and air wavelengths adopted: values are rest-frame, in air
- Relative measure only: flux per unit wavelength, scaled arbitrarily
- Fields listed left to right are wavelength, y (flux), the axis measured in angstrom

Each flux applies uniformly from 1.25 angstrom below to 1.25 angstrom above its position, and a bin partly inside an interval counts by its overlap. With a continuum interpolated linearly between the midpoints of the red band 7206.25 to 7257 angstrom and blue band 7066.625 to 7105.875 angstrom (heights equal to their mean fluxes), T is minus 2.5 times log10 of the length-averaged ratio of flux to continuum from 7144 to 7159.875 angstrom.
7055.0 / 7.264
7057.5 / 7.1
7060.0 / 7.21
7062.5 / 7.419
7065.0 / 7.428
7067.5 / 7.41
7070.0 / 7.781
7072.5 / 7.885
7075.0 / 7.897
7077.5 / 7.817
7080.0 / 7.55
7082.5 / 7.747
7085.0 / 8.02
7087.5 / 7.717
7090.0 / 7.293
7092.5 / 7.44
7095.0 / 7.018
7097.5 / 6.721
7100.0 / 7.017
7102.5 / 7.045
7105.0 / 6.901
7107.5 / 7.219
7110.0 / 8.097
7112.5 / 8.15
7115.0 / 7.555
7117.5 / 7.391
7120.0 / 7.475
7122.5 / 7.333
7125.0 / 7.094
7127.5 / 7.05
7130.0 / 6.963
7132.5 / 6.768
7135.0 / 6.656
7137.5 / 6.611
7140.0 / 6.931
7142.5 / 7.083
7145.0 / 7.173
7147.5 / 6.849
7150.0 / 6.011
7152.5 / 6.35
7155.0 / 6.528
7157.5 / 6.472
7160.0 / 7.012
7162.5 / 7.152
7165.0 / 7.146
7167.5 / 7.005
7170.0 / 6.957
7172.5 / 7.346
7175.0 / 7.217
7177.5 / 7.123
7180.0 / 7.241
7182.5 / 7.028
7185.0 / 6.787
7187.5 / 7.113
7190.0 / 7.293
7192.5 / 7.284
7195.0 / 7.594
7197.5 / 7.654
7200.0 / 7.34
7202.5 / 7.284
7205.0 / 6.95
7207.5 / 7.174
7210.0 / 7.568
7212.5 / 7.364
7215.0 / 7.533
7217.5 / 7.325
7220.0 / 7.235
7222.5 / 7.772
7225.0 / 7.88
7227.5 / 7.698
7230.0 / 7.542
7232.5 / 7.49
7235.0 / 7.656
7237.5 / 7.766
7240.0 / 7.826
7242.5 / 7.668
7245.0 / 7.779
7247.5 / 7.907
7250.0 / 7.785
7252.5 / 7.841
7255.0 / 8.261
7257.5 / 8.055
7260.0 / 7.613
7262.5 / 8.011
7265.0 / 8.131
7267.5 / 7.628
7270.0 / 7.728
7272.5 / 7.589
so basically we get 0.148 mag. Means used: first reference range 7.46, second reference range 7.66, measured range 6.59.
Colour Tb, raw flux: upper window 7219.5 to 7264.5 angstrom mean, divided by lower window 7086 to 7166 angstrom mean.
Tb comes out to 1.10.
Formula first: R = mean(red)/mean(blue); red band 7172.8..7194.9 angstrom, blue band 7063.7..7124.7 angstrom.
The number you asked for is 1.0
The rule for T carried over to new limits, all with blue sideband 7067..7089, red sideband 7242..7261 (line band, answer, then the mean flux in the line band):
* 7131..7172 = 0.150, 6.81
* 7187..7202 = 0.064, 7.39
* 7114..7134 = 0.087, 7.19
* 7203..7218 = 0.076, 7.32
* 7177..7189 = 0.113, 7.06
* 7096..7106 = 0.126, 6.92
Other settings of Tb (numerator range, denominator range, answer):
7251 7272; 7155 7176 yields 1.13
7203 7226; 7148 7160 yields 1.15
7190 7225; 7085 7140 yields 1.02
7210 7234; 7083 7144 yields 1.04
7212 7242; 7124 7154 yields 1.12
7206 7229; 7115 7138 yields 1.06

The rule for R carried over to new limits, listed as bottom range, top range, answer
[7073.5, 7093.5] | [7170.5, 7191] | 0.93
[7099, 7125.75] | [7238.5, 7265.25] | 1.07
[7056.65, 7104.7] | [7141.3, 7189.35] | 0.93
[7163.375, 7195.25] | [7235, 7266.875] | 1.10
